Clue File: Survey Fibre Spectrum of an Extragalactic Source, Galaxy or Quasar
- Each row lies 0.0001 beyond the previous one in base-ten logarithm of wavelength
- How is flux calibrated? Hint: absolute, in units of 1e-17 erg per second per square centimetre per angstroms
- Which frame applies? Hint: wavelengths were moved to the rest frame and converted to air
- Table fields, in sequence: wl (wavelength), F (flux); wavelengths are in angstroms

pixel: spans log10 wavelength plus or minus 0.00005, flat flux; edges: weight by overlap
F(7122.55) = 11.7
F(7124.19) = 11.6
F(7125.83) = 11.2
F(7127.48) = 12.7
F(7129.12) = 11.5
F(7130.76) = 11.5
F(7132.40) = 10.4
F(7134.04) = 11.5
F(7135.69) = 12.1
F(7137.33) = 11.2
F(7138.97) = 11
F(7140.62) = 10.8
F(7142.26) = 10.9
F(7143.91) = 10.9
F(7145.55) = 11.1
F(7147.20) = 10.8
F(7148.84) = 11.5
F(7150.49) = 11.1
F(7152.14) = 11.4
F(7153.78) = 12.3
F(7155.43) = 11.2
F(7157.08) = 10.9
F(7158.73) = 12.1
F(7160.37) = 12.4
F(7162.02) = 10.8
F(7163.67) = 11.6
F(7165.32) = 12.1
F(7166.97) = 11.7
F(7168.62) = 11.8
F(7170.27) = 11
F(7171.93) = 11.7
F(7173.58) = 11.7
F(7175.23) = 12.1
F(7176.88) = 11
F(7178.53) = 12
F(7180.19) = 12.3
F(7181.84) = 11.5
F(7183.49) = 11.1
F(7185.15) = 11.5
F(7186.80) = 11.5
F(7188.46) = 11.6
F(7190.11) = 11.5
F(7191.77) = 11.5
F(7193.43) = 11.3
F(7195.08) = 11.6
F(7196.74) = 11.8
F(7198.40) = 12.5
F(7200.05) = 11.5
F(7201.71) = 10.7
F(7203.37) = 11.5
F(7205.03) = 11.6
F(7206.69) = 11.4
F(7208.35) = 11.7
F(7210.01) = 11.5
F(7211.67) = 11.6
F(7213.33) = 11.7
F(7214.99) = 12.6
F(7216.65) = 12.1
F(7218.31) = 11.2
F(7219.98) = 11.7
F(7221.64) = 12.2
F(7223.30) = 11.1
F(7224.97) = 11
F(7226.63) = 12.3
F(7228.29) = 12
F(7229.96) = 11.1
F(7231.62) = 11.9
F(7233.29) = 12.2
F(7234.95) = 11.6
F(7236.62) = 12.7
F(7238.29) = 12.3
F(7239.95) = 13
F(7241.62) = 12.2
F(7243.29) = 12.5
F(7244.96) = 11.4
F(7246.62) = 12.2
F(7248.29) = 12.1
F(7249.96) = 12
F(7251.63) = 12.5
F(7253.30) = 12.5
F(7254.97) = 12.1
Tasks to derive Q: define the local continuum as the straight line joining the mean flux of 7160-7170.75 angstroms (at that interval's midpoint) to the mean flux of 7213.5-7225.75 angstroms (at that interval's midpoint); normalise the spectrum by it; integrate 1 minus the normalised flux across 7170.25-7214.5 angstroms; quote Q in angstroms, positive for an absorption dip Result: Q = 0.3 angstroms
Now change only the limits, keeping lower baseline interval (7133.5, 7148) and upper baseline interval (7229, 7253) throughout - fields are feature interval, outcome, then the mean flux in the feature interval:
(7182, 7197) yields 0.2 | 11.5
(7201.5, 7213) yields 0.3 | 11.5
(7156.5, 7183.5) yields -0.6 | 11.7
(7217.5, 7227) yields 0.3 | 11.5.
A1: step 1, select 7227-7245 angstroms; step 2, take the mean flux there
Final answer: 12.1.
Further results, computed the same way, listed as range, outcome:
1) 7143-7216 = 11.6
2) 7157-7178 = 11.6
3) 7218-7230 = 11.6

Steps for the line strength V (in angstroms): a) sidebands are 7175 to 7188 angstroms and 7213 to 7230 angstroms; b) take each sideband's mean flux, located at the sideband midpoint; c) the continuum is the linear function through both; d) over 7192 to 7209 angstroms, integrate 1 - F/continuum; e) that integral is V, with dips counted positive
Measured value 0.2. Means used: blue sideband 11.6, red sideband 11.8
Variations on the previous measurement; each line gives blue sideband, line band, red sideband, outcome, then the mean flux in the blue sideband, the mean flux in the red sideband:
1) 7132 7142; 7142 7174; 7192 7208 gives -0.4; 11.2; 11.5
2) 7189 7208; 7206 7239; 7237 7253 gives 0.3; 11.5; 12.3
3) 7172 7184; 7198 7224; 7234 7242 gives 0.9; 11.7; 12.4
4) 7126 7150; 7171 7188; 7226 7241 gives 0.0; 11.3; 12.1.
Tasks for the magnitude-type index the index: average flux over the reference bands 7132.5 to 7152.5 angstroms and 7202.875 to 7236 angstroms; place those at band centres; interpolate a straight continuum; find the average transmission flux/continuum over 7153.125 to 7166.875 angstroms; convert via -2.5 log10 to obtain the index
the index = -0.037 mag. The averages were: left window 11.2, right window 11.7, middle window 11.7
